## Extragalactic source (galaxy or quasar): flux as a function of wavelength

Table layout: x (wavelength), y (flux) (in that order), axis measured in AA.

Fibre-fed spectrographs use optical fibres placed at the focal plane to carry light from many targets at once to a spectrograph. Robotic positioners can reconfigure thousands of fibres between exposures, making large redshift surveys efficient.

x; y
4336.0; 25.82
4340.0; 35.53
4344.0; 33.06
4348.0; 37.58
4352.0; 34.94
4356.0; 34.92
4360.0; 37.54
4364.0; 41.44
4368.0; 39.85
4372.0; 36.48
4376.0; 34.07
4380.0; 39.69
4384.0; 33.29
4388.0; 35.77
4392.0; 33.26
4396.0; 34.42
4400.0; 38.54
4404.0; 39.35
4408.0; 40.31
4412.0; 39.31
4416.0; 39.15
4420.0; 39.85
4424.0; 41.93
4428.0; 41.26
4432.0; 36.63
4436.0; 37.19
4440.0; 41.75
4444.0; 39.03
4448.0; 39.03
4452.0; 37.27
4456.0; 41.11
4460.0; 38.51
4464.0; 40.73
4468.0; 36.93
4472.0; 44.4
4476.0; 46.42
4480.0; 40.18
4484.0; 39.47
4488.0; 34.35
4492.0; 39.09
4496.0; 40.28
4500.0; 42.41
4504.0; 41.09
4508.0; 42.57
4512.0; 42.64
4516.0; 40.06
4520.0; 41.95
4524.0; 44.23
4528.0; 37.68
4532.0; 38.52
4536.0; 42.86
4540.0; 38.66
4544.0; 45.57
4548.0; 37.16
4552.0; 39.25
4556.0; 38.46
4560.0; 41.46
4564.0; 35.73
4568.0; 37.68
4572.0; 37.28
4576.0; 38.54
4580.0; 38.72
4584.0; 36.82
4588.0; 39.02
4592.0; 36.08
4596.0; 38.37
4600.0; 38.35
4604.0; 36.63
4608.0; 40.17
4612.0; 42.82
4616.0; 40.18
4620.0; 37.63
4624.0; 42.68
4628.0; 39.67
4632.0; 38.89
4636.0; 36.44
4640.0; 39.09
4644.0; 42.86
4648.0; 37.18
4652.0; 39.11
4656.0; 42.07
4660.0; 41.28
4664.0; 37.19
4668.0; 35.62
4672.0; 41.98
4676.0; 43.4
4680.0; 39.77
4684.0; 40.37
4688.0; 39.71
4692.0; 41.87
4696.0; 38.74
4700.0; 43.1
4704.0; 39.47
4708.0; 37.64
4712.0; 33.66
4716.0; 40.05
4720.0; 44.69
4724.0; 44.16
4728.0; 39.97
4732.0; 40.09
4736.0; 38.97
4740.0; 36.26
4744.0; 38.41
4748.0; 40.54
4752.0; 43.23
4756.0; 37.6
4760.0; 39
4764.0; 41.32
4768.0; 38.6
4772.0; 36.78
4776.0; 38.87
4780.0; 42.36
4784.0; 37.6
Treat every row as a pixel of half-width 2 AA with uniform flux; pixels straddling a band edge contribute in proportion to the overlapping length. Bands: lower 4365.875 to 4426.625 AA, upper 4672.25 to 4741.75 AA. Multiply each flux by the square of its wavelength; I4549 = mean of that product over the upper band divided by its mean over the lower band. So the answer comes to 1.2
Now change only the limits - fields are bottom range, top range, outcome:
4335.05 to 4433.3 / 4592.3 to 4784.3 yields 1.22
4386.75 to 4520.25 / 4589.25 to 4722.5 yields 1.09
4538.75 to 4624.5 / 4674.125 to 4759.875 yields 1.09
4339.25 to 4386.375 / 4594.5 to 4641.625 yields 1.20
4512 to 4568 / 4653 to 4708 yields 1.07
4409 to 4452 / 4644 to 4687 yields 1.12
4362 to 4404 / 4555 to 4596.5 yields 1.13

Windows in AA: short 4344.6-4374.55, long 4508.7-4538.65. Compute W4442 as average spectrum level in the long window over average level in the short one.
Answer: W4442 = 1.10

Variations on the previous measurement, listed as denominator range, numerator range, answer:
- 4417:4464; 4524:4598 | 0.99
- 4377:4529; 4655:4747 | 1.01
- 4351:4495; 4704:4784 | 1.02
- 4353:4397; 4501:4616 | 1.09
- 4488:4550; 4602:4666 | 0.97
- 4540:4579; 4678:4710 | 1.03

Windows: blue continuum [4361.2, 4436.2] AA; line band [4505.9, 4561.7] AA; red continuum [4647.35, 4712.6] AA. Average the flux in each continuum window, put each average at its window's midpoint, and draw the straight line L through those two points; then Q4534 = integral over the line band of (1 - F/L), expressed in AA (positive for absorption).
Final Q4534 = -2.8 AA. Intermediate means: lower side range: 38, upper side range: 39.7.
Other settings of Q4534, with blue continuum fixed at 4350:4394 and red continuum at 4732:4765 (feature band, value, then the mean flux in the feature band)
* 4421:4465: -2.9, 39.5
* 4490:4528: -3.9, 41.4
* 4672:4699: -1.3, 40.8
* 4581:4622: -0.4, 38.6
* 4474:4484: -1.4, 42.5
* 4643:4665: -0.7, 39.9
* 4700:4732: -0.8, 40.2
